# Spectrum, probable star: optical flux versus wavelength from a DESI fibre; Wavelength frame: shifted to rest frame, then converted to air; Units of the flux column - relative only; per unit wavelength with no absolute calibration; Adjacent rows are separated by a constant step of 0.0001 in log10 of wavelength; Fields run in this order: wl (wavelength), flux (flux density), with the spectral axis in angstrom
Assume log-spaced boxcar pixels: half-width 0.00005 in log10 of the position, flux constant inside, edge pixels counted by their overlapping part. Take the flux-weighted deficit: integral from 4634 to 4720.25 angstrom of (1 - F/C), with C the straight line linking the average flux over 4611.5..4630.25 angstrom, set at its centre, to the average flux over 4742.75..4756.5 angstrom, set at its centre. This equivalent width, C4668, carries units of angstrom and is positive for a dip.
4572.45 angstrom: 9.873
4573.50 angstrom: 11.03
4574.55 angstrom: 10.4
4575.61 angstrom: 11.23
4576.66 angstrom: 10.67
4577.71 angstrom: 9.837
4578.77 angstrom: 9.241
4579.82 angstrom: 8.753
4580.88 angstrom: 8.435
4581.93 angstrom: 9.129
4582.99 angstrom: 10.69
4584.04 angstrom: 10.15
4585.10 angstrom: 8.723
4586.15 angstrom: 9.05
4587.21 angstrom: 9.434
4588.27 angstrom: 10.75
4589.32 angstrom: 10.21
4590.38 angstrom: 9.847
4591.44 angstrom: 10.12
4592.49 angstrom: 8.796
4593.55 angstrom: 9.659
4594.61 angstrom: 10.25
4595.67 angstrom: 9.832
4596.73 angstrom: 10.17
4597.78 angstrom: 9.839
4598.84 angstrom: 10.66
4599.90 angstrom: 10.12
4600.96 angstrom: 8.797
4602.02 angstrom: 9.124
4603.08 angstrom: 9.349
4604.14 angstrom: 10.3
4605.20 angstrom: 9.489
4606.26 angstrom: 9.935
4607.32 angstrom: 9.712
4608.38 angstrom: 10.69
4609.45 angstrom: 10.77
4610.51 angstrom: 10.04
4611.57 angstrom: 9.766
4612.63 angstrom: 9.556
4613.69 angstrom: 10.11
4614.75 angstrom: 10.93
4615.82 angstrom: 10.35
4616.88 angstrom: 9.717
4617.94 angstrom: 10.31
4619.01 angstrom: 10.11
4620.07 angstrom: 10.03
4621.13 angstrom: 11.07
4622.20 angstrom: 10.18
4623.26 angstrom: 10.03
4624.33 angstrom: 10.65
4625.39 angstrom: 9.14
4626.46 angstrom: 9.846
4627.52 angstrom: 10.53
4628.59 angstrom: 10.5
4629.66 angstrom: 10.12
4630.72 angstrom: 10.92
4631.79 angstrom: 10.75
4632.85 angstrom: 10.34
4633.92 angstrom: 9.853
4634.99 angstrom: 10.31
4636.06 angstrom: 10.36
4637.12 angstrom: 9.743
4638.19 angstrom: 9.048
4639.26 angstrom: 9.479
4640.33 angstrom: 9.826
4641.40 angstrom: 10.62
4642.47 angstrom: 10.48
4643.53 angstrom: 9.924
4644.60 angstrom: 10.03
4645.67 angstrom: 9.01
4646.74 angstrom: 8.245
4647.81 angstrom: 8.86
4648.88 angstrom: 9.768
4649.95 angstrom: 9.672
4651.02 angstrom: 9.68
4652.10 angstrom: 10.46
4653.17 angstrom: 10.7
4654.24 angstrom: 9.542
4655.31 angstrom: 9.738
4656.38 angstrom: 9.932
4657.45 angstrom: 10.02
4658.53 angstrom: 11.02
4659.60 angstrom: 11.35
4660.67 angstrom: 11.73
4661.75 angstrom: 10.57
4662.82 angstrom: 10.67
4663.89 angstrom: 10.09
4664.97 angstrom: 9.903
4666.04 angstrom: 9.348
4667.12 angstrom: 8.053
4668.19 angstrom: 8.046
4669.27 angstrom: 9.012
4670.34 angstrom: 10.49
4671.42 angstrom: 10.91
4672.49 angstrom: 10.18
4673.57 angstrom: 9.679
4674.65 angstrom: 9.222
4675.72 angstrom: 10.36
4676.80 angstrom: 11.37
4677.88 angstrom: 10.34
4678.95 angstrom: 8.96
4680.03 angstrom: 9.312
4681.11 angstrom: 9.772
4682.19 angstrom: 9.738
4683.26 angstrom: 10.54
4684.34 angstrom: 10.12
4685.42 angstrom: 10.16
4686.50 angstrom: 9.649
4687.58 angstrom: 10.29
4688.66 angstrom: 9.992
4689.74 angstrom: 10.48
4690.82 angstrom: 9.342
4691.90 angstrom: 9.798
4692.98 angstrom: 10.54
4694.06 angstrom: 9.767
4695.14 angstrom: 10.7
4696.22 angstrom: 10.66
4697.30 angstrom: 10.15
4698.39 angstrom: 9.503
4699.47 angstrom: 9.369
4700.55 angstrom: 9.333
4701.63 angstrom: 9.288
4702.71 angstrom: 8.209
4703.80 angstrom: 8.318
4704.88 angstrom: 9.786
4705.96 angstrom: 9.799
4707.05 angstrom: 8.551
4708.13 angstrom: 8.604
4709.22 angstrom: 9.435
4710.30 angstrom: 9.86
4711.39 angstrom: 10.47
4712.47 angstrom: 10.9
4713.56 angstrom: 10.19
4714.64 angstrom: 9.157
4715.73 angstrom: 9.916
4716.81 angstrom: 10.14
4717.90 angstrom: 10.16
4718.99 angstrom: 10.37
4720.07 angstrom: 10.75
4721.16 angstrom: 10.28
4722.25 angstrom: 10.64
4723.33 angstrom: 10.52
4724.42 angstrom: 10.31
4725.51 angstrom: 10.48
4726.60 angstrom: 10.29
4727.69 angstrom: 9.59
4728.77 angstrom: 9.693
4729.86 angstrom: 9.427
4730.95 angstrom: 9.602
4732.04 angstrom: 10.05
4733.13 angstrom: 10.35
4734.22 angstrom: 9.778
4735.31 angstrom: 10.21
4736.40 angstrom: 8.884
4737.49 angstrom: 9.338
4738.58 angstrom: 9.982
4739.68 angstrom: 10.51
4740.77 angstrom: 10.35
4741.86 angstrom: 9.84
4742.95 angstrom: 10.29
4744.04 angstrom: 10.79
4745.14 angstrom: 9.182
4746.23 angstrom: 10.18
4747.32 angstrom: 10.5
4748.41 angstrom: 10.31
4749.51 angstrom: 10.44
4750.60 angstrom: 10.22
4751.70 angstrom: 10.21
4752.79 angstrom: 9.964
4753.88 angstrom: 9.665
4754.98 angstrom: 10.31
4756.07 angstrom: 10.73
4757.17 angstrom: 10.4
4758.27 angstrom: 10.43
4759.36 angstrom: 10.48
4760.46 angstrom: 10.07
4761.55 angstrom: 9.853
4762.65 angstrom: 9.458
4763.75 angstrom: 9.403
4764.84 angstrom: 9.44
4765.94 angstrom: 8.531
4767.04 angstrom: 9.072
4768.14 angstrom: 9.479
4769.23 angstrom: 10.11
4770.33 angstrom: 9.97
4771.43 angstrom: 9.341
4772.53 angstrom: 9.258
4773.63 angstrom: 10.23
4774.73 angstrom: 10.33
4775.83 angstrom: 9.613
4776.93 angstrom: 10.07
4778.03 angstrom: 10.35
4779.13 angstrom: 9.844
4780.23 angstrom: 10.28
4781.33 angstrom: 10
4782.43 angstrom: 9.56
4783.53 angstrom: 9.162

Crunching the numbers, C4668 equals 2.7 angstrom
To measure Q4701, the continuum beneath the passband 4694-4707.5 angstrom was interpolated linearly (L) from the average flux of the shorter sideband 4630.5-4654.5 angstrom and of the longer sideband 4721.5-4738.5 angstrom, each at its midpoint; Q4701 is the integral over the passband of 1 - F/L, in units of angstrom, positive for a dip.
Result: 0.6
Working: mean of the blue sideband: 9.89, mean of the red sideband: 9.95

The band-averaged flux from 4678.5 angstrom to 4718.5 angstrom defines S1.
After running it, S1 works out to 9.76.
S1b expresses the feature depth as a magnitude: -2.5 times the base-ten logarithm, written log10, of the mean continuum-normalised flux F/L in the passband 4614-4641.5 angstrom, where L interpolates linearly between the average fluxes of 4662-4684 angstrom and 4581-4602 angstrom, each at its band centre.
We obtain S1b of -0.04 mag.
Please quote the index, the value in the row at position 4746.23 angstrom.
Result 10.18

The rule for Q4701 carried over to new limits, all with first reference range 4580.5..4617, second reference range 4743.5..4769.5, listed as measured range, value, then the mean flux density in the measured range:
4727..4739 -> 0.27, 9.73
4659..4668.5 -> -0.12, 10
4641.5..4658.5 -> 0.16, 9.8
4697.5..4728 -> 0.41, 9.8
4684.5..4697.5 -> -0.27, 10.1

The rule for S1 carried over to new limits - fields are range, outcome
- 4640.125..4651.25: 9.65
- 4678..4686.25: 9.83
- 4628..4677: 9.99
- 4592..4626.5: 9.98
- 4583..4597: 9.79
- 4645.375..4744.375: 9.91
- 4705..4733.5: 9.98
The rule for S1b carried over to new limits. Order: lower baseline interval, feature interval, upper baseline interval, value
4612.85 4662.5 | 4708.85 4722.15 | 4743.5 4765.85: -0.008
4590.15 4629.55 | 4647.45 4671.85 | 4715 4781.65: 0.003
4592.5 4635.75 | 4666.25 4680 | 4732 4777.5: 0.036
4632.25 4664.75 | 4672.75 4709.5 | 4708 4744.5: 0.033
